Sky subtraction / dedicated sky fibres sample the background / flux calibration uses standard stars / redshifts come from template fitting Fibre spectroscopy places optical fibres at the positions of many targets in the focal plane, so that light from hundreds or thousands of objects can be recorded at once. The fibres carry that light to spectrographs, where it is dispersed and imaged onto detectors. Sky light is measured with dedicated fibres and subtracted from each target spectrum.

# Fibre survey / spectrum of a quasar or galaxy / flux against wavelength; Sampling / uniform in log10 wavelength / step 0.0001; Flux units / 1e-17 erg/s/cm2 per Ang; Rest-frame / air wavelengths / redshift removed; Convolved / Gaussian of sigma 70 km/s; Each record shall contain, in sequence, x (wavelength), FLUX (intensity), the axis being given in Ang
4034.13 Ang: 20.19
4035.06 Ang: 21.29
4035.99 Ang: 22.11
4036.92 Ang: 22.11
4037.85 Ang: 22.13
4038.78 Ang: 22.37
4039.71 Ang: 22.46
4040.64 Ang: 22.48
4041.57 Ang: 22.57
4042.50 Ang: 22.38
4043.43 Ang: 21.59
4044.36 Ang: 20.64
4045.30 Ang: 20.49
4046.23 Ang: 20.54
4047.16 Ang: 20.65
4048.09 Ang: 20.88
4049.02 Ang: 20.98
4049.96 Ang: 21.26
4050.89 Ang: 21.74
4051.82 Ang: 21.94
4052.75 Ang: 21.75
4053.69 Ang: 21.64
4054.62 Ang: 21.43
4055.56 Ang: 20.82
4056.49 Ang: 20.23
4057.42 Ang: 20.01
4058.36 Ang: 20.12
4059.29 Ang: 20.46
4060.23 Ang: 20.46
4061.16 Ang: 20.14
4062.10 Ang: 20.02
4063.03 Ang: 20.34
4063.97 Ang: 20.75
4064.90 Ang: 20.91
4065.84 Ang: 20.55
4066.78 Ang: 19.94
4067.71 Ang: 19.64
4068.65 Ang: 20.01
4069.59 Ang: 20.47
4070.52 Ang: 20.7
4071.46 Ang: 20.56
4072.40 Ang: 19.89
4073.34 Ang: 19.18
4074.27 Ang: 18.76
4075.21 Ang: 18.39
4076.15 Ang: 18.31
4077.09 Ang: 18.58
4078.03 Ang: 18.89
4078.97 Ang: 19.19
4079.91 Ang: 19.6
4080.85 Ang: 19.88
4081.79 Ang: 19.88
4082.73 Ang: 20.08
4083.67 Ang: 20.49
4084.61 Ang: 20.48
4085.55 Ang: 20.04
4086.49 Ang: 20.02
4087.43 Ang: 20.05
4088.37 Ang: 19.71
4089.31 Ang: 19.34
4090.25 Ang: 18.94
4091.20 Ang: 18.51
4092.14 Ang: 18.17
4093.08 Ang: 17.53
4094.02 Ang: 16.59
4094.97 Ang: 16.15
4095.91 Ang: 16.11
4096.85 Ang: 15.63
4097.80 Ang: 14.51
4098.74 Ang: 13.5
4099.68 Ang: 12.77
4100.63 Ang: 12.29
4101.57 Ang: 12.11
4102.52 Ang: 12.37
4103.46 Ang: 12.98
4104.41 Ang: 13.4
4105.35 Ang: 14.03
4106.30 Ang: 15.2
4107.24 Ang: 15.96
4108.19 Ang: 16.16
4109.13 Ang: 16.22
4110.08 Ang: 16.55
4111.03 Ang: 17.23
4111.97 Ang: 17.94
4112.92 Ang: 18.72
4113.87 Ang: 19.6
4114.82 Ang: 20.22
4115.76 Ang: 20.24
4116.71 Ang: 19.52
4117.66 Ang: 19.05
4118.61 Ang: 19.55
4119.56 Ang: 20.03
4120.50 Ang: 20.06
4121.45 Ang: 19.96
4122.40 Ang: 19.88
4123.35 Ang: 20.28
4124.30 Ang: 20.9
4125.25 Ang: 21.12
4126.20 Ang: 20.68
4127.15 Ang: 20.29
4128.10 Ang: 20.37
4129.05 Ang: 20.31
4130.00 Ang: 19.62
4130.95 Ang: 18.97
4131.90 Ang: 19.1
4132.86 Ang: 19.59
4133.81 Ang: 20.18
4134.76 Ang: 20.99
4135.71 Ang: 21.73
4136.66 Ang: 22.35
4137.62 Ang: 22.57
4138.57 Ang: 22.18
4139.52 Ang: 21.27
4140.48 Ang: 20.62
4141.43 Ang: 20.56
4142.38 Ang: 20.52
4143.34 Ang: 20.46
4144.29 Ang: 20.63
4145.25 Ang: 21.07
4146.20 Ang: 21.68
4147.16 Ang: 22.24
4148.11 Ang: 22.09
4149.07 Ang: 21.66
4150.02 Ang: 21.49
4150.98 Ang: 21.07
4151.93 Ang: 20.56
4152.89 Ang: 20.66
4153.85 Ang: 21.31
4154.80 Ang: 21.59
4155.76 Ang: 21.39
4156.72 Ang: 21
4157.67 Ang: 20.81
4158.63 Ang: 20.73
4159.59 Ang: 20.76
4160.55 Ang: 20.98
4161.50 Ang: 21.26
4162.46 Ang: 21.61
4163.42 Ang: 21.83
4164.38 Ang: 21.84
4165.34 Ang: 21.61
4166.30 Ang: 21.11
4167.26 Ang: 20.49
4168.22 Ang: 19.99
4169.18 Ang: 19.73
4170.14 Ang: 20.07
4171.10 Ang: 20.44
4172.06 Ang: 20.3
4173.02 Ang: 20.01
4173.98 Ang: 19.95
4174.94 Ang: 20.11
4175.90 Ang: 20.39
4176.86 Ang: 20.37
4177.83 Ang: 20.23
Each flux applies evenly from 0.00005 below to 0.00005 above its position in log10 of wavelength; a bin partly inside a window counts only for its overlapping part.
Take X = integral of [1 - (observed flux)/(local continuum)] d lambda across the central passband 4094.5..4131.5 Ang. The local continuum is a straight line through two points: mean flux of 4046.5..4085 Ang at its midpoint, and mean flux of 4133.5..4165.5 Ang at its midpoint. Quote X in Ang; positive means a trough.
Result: 6.0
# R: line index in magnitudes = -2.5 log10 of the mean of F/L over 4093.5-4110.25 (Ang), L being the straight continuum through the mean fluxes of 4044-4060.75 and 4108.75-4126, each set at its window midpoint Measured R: 0.328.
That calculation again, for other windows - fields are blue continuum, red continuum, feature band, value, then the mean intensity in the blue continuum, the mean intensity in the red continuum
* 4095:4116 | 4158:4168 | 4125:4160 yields -0.096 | 15.6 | 21.2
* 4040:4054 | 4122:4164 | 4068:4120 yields 0.188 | 21.4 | 20.9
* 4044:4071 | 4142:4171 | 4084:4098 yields 0.144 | 20.7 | 21.1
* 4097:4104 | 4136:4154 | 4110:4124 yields -0.199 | 13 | 21.3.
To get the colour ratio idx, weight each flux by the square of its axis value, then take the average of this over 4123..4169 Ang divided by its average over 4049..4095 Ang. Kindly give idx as 1.1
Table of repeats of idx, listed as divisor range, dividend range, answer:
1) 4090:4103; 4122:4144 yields 1.37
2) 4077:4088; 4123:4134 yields 1.04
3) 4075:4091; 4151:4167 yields 1.13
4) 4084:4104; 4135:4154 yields 1.32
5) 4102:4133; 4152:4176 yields 1.16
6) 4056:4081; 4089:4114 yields 0.81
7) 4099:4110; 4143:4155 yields 1.55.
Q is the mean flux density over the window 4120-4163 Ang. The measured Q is 20.9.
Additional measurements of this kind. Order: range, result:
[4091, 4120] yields 16.4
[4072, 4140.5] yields 18.5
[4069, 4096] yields 19.2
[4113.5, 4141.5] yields 20.4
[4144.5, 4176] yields 21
